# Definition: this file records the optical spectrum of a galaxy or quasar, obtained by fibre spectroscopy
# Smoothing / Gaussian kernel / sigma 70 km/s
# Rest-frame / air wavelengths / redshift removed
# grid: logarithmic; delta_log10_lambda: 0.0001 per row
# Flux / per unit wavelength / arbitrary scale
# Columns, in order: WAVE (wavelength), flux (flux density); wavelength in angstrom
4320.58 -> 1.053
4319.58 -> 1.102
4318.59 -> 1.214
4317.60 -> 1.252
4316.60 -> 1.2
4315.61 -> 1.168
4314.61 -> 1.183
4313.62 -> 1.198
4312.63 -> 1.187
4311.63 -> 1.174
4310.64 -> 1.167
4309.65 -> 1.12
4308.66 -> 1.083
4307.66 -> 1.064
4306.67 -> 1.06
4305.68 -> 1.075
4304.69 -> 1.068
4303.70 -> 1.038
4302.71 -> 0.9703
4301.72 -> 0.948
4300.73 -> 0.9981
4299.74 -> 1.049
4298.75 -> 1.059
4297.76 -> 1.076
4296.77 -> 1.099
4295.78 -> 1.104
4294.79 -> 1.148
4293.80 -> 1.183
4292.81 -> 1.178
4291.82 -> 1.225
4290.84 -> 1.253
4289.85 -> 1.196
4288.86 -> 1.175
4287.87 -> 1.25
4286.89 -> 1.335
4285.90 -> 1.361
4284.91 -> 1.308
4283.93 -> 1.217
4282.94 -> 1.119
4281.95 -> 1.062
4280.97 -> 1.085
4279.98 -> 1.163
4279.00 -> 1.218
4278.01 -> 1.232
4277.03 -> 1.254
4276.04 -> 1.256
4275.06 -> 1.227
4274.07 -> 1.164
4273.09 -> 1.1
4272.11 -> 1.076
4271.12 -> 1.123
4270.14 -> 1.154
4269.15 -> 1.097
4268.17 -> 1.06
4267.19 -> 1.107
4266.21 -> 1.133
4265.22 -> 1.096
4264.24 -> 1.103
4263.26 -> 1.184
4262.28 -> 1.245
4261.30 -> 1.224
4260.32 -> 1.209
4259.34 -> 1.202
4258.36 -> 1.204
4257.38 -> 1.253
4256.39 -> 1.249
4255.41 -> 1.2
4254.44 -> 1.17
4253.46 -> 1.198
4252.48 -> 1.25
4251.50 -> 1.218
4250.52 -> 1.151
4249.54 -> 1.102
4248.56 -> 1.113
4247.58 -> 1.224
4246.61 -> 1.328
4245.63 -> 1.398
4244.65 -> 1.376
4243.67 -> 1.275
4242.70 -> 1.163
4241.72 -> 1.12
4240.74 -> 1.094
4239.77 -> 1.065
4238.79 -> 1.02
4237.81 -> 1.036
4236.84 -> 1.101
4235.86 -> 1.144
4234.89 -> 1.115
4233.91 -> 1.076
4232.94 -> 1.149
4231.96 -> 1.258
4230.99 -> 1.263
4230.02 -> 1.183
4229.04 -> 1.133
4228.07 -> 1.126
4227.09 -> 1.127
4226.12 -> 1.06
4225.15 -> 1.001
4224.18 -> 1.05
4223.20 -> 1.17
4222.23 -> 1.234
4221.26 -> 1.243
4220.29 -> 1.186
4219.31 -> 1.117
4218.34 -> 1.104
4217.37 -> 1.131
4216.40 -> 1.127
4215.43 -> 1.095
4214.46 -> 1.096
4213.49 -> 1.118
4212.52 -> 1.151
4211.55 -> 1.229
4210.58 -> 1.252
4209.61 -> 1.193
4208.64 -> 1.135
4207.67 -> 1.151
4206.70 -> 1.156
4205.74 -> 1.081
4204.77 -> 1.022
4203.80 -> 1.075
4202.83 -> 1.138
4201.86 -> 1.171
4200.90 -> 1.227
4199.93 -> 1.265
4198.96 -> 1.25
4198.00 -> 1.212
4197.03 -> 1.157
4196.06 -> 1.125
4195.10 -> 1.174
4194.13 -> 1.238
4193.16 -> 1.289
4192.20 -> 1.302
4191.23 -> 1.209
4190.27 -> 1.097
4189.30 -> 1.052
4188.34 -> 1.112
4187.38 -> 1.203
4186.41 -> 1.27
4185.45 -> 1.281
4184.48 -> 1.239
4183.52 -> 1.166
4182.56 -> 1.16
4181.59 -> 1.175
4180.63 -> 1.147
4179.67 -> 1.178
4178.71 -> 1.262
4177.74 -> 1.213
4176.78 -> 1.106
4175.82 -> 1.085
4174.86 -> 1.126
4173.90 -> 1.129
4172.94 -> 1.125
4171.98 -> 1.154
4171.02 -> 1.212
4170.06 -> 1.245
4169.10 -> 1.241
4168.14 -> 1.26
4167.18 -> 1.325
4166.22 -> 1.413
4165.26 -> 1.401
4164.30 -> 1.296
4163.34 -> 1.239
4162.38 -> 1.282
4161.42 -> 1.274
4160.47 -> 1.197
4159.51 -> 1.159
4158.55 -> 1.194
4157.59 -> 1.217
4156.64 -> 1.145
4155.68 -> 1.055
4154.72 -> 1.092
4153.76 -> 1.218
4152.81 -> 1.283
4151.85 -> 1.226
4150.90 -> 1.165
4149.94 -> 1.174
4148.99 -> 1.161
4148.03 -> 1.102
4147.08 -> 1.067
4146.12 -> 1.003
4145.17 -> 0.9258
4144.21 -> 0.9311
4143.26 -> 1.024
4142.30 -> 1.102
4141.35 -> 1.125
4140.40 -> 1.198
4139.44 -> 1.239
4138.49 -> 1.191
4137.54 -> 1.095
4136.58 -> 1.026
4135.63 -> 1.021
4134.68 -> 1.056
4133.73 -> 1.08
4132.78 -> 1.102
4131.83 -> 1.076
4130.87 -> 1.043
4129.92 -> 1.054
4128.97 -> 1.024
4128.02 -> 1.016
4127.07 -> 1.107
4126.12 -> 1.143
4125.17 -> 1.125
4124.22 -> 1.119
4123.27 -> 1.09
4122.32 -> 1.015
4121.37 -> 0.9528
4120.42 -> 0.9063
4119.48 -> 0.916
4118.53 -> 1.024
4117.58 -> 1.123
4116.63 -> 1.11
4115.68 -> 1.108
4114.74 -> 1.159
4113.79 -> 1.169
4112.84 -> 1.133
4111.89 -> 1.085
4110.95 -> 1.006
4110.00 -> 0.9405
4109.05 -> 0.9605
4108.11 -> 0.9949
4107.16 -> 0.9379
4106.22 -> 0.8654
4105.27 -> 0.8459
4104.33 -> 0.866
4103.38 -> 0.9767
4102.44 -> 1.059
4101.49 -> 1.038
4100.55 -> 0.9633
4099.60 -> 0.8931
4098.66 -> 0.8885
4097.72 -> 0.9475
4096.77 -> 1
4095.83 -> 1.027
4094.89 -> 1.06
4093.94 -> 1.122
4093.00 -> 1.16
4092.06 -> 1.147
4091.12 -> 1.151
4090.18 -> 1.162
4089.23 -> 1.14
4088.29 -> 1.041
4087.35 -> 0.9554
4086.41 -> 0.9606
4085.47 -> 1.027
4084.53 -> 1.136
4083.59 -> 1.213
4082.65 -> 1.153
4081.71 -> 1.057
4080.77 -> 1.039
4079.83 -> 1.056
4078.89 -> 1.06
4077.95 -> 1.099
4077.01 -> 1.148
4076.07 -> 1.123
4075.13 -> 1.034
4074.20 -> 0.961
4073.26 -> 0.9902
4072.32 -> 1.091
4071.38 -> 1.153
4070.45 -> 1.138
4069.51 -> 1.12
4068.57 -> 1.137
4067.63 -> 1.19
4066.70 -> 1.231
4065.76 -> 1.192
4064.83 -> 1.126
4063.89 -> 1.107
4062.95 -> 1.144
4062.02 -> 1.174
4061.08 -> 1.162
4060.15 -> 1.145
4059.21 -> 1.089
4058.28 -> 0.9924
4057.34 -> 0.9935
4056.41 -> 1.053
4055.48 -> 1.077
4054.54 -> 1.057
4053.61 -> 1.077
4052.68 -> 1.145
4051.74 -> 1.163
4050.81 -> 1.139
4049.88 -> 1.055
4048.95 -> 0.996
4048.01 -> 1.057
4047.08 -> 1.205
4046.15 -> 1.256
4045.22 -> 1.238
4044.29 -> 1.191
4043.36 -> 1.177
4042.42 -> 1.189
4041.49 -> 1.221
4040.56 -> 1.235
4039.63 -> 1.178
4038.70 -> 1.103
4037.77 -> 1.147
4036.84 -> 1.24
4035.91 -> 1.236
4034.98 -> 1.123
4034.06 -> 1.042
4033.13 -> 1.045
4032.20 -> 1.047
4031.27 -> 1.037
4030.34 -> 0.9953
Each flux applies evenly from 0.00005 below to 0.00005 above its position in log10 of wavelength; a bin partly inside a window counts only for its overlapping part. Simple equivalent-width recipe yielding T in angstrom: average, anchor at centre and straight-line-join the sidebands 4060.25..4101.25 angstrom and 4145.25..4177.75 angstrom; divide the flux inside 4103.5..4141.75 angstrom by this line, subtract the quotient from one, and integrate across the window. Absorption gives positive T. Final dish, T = 3.0 angstrom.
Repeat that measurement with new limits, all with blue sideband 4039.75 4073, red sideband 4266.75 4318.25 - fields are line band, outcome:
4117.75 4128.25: 0.9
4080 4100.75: 1.4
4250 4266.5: -0.7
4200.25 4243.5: 0.3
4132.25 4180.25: -1.0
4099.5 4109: 1.6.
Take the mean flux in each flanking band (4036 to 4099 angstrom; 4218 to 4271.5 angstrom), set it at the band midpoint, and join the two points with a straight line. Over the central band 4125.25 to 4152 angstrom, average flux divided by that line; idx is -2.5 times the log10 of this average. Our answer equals 0.04 mag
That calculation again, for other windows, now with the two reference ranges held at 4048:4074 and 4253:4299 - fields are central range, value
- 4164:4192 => -0.05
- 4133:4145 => 0.04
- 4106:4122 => 0.10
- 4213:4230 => 0.03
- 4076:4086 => 0.01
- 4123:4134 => 0.05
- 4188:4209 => -0.01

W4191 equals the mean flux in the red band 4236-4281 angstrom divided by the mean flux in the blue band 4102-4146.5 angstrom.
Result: 1.1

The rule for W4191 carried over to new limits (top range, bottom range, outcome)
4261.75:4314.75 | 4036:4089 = 1.03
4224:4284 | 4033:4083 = 1.04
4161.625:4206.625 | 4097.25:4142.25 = 1.15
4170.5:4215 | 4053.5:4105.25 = 1.09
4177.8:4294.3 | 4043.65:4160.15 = 1.09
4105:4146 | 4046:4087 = 0.95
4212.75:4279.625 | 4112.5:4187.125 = 1.02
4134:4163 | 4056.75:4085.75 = 1.02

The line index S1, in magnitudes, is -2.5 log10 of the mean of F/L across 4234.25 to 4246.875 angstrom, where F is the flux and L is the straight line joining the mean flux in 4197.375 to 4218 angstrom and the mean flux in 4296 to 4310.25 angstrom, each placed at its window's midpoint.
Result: -0.05 mag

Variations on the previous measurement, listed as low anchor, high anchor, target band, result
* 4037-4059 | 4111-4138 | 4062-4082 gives 0.00 mag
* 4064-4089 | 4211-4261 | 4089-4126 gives 0.08 mag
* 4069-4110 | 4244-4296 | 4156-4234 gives -0.05 mag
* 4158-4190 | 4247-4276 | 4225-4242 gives 0.06 mag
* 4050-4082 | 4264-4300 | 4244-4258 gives -0.07 mag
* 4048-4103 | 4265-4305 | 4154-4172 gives -0.12 mag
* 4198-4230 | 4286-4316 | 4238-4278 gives -0.04 mag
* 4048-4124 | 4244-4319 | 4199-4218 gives -0.02 mag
